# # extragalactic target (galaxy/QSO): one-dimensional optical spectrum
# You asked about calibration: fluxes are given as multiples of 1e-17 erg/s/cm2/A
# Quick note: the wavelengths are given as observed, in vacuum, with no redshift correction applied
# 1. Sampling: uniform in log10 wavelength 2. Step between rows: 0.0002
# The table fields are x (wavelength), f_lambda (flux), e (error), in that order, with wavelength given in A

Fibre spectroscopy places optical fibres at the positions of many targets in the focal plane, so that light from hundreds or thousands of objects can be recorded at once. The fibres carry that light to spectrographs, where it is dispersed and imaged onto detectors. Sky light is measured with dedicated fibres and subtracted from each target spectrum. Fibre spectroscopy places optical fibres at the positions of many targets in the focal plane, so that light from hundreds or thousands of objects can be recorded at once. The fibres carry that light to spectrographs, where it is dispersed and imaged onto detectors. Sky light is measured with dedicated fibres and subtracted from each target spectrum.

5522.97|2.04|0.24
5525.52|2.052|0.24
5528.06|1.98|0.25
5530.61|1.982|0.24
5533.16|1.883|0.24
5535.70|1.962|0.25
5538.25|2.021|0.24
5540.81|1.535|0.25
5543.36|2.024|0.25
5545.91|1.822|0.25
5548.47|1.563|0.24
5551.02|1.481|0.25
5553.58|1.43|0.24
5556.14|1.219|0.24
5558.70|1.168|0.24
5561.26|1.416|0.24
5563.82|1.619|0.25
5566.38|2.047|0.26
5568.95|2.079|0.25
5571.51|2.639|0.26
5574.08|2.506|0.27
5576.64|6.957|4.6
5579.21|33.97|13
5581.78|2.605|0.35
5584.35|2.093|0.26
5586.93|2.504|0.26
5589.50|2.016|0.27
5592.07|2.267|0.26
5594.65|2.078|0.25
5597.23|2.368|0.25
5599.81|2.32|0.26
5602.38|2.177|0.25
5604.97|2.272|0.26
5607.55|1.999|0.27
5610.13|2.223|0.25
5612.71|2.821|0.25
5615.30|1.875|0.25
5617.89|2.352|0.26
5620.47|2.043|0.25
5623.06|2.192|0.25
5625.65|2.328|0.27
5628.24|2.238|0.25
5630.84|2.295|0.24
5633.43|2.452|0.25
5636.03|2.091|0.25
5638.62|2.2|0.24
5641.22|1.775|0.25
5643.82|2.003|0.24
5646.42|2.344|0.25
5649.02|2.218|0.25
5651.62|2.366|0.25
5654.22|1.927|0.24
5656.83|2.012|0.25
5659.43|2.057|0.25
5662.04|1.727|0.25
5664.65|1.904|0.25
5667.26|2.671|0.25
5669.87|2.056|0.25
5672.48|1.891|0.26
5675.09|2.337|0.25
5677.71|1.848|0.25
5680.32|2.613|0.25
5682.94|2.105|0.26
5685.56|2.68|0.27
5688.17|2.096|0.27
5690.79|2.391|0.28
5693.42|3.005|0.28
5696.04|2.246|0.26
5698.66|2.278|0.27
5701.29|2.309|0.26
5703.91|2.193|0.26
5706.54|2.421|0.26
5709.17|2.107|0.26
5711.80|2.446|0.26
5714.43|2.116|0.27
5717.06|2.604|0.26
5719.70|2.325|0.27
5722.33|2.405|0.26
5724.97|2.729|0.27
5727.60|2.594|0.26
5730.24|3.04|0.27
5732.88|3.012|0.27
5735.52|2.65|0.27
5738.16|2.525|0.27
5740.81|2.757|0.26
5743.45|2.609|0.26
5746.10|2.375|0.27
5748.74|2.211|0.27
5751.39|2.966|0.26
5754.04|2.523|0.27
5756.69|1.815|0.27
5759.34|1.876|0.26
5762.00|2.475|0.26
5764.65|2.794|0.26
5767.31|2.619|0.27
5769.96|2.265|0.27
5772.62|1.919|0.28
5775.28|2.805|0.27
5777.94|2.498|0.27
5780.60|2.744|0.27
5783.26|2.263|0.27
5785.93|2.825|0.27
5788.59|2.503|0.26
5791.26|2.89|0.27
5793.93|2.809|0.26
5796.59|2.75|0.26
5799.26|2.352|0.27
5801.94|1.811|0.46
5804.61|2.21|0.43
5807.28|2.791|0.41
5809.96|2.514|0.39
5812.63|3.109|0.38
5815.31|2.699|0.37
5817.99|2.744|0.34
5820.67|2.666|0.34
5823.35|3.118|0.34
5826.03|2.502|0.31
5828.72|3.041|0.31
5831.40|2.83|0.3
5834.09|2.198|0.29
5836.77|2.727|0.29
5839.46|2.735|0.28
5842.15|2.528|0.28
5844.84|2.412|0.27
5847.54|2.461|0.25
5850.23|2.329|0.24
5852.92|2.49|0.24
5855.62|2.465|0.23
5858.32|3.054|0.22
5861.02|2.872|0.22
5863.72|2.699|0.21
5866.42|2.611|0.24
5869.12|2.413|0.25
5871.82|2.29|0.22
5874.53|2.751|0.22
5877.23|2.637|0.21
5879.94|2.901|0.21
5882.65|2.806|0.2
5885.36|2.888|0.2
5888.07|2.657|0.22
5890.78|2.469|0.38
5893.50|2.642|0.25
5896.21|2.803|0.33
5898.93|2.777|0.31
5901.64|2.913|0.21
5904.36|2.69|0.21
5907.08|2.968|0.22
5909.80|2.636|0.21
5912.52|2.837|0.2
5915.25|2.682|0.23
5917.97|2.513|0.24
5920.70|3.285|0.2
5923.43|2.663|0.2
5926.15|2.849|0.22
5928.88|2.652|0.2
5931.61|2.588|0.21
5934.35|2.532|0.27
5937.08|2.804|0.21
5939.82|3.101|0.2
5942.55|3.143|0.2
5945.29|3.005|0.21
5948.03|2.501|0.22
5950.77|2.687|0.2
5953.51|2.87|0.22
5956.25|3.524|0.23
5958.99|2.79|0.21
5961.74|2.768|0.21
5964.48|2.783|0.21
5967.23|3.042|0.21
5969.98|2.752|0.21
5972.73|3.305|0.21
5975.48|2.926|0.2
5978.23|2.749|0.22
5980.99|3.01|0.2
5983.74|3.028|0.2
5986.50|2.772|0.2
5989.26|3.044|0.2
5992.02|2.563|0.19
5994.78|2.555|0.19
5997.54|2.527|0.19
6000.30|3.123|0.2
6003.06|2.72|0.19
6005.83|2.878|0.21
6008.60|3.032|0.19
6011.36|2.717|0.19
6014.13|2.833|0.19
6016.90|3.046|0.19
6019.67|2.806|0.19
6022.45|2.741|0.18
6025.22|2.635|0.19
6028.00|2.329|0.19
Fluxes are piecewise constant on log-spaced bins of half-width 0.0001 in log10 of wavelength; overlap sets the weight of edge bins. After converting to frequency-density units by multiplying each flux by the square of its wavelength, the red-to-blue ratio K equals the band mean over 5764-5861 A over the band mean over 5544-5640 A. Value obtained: 0.92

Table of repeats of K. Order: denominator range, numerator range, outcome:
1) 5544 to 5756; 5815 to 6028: 1.14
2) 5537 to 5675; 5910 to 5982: 1.17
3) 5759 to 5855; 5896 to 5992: 1.16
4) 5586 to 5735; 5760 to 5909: 1.22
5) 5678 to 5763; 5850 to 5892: 1.14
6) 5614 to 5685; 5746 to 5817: 1.22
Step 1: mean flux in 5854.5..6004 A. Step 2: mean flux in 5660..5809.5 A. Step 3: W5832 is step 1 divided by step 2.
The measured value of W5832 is 1.15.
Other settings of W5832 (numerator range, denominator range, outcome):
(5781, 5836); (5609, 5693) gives 1.20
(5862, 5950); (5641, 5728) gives 1.21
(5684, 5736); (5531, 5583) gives 0.67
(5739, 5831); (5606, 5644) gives 1.16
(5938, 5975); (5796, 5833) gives 1.11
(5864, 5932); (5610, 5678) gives 1.26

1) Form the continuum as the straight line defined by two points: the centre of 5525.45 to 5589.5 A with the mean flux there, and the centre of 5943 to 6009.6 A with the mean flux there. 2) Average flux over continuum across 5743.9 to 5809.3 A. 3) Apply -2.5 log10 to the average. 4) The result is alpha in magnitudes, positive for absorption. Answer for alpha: 0.26 mag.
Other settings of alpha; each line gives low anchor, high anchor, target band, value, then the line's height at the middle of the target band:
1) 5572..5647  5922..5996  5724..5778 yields 0.27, 3.23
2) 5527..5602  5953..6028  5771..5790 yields 0.21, 3.04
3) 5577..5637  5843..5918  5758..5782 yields 0.25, 3.08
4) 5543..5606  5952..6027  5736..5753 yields 0.25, 3.24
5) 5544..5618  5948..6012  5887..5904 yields 0.10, 2.96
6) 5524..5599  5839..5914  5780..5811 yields 0.11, 2.81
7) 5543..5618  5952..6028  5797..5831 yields 0.16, 3.05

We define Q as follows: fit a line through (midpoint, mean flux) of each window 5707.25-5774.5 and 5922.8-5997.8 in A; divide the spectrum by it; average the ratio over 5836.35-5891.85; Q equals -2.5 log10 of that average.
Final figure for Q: 0.023 mag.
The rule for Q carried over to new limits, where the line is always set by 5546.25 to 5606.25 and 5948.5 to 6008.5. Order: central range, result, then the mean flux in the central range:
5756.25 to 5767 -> 0.37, 2.31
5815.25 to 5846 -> 0.17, 2.68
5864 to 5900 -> 0.14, 2.67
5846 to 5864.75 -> 0.18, 2.62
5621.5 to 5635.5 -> 0.46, 2.28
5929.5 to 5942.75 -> 0.06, 2.8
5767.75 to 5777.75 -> 0.33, 2.38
